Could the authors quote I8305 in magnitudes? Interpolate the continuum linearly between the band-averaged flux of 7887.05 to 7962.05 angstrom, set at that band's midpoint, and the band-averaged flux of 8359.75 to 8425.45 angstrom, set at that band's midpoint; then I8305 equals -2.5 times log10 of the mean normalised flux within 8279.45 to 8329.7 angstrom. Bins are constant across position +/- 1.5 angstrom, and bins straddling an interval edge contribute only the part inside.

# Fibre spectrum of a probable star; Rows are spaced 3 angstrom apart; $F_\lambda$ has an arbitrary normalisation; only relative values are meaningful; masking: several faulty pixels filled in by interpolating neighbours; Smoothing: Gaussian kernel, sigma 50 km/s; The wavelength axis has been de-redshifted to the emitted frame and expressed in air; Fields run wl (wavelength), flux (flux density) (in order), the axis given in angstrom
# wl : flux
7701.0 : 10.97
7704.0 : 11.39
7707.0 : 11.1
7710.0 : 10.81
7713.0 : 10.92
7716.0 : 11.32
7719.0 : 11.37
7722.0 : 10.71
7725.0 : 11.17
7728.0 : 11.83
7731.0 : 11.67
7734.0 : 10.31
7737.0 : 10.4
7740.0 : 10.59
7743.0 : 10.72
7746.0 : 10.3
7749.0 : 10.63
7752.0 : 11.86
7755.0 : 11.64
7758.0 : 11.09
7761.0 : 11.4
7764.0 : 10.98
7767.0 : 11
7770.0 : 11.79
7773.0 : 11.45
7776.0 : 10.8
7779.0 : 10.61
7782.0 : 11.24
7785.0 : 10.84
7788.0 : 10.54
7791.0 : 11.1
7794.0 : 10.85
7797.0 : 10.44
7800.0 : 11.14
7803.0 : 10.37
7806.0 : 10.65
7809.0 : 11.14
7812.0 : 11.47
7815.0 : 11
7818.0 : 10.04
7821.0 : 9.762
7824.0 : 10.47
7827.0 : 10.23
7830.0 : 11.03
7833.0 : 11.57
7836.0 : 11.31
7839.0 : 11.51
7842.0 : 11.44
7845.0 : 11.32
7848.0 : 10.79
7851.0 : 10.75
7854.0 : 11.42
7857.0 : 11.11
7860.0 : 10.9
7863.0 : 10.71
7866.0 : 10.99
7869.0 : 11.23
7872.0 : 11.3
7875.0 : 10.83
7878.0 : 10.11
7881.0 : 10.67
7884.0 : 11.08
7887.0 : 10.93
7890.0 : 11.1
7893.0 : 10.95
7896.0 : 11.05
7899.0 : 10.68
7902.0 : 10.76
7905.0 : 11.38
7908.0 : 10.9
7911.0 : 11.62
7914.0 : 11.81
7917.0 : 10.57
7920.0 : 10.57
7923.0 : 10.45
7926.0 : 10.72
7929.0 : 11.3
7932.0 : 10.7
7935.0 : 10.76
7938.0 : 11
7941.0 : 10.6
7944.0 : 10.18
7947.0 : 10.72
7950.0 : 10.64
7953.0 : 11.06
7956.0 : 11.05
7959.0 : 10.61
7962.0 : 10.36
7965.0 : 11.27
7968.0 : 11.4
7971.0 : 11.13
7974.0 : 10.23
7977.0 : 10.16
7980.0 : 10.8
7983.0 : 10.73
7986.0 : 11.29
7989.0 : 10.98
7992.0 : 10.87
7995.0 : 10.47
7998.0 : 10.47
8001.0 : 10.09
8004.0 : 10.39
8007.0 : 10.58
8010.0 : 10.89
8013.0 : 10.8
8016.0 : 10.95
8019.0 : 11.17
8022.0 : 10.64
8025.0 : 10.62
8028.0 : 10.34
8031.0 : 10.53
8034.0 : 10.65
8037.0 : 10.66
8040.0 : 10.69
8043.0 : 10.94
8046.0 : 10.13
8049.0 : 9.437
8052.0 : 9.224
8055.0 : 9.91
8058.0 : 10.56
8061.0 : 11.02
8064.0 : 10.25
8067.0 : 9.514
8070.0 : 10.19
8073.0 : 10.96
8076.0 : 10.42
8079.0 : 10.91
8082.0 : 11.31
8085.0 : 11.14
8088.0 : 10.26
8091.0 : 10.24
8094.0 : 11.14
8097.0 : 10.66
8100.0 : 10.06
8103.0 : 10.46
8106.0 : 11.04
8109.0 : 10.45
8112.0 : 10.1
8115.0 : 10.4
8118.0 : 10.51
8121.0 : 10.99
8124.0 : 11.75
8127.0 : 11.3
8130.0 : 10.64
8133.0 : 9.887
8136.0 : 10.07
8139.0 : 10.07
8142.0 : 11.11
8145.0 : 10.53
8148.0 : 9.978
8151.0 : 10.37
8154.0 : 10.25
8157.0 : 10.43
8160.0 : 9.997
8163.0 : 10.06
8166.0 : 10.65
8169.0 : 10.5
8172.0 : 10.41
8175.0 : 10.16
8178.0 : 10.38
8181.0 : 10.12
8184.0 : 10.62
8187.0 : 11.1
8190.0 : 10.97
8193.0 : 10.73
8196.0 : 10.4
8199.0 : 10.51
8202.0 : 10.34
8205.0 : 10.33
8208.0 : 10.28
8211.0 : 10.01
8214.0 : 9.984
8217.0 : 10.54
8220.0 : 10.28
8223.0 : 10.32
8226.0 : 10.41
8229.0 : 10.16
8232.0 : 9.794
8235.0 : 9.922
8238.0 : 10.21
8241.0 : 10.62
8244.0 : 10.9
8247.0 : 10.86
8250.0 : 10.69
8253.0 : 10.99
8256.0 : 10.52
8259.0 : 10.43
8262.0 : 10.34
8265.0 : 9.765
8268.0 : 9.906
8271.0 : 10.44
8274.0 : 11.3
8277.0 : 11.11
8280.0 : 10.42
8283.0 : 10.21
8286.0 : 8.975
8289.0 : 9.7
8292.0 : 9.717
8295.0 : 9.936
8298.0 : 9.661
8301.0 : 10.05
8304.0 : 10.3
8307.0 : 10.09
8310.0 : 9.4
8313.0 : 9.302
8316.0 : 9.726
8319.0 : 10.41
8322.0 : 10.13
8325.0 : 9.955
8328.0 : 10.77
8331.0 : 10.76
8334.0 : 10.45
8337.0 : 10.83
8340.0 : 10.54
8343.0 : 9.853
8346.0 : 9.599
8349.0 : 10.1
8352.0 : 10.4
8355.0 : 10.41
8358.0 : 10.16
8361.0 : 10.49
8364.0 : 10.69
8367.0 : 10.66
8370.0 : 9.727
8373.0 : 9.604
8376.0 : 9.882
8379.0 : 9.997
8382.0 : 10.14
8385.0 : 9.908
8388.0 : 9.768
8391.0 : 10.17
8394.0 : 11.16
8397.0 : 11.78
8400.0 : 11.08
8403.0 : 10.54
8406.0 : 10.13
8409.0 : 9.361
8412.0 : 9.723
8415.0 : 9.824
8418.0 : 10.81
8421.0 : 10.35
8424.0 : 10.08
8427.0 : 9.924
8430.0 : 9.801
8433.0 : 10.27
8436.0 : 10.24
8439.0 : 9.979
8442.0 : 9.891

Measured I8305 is 0.05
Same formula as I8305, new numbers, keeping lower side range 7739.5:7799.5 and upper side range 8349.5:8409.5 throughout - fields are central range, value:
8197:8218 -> 0.02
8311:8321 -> 0.06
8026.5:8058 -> 0.04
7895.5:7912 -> -0.02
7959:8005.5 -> 0.01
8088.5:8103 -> 0.01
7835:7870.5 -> -0.02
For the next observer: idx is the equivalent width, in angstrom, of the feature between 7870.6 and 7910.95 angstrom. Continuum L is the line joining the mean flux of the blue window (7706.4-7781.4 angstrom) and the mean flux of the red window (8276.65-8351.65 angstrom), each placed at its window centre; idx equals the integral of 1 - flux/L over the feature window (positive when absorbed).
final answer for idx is -0.5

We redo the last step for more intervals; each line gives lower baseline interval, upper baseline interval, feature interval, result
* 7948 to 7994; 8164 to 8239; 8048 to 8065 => 0.9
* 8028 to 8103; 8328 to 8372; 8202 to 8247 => 0.4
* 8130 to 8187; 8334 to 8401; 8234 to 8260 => -0.6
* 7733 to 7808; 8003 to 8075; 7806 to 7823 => 0.3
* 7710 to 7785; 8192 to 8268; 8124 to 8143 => -0.2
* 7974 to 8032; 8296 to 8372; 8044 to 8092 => 1.0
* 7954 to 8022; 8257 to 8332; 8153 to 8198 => -0.4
